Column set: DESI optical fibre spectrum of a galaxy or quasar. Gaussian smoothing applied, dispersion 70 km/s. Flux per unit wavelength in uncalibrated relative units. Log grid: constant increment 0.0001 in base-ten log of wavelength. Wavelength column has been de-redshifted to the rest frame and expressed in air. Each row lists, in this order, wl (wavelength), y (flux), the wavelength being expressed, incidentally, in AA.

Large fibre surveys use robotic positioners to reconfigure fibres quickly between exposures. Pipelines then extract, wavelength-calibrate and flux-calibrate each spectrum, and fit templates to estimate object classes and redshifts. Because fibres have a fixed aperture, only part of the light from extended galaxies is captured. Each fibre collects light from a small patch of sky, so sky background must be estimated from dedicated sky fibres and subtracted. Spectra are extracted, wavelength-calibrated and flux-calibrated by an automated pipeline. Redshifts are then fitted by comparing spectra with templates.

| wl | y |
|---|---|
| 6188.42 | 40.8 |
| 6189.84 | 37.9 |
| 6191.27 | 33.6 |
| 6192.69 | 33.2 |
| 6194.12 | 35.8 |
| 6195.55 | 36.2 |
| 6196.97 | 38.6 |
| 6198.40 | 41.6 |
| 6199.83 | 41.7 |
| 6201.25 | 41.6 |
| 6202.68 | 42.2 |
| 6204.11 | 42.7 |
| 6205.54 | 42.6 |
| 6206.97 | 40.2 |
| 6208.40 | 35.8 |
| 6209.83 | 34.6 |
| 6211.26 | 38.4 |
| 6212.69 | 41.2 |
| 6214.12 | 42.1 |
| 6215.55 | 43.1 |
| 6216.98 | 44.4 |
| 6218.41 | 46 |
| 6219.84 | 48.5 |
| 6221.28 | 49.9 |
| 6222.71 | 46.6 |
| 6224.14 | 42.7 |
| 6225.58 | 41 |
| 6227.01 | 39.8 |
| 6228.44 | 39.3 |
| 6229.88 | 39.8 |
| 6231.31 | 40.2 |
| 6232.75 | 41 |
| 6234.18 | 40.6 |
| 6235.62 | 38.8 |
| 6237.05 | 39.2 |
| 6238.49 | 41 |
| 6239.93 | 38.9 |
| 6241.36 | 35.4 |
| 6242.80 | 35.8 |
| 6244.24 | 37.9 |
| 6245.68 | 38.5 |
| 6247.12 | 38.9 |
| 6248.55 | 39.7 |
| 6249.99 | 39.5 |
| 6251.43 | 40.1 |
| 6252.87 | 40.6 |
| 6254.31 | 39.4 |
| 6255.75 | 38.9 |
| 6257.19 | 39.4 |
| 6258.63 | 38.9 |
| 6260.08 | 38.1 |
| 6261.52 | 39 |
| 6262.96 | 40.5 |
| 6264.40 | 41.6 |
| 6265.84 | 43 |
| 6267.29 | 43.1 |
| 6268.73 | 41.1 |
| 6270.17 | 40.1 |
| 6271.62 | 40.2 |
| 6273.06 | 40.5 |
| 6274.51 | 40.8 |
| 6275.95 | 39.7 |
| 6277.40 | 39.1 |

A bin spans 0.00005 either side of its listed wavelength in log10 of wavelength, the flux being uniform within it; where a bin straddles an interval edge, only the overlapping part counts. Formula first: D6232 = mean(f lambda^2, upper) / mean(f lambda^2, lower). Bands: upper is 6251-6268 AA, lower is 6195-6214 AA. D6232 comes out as 1.03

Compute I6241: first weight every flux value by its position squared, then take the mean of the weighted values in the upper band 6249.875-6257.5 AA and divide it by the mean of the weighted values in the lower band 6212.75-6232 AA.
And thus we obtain 0.93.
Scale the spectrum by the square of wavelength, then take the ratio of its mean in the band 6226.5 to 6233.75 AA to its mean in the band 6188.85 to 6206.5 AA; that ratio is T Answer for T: 1.04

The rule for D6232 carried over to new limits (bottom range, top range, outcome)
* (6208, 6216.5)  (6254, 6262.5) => 1.00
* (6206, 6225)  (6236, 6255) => 0.92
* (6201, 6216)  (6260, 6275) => 1.03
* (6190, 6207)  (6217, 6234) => 1.11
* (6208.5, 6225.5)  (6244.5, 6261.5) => 0.92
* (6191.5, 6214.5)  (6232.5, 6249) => 1.00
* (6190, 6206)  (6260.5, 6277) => 1.07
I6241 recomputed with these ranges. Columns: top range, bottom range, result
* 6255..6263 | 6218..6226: 0.86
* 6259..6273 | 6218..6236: 0.97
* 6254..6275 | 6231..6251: 1.04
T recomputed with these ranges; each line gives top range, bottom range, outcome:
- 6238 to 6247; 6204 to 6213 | 0.98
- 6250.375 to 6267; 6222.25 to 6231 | 0.98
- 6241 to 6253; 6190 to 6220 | 0.97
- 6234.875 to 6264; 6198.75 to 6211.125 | 0.98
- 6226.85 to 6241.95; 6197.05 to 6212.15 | 0.99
